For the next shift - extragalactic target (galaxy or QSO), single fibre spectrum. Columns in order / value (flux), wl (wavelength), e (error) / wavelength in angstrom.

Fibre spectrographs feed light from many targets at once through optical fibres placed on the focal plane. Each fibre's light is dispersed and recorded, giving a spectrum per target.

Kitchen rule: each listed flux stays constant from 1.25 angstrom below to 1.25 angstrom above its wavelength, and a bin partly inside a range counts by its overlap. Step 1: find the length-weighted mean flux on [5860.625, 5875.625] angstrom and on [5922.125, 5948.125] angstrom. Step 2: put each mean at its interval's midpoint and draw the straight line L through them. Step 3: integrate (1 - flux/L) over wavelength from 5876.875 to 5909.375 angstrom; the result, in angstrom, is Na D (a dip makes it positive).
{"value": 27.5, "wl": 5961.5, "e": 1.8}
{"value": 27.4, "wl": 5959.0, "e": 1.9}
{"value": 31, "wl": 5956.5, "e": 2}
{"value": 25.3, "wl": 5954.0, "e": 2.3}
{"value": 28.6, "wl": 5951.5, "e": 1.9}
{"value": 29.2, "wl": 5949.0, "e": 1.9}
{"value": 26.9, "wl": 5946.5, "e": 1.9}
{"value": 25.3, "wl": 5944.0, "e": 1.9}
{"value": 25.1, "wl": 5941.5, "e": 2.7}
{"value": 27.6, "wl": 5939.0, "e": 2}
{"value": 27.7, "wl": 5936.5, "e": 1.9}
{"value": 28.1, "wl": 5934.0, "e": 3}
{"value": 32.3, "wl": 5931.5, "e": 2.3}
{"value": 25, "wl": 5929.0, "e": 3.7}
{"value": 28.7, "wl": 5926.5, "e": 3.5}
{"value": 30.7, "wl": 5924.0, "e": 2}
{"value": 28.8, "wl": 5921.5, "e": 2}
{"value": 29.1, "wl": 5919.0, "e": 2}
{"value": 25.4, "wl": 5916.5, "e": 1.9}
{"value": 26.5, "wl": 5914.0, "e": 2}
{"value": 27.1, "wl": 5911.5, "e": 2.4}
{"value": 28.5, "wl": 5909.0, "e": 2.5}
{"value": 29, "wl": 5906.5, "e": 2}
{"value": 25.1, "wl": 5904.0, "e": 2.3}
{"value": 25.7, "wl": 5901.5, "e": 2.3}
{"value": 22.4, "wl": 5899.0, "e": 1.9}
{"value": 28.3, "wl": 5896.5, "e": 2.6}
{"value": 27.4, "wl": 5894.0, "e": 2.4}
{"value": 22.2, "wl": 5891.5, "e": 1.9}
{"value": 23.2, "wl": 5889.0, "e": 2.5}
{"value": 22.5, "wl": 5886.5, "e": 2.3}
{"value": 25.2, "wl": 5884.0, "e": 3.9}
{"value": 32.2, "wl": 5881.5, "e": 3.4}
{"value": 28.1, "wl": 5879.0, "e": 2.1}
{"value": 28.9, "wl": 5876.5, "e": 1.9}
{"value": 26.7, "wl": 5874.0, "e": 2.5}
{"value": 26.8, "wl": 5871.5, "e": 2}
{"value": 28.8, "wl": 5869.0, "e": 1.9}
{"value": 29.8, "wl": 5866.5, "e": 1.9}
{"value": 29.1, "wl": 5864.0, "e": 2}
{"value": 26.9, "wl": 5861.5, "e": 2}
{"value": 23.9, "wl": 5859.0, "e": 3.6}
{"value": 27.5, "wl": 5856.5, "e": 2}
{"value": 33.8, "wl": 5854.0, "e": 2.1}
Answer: 2.1 angstrom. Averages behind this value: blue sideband 28.1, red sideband 27.8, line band 26.1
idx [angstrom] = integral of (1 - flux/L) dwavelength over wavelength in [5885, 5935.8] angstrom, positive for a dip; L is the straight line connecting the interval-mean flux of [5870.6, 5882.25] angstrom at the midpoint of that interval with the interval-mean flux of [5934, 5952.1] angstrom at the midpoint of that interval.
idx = 1.8 angstrom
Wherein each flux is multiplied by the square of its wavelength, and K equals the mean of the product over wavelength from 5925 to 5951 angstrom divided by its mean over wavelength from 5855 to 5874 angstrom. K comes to 1.0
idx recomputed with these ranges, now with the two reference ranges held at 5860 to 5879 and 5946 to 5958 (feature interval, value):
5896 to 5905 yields 0.96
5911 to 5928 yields 0.09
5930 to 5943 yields 0.09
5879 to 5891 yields 0.99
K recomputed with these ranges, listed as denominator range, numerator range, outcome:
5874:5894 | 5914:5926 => 1.10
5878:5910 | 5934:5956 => 1.06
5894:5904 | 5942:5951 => 1.07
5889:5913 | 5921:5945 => 1.08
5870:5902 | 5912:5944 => 1.08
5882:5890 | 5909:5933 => 1.17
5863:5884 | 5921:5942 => 1.01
